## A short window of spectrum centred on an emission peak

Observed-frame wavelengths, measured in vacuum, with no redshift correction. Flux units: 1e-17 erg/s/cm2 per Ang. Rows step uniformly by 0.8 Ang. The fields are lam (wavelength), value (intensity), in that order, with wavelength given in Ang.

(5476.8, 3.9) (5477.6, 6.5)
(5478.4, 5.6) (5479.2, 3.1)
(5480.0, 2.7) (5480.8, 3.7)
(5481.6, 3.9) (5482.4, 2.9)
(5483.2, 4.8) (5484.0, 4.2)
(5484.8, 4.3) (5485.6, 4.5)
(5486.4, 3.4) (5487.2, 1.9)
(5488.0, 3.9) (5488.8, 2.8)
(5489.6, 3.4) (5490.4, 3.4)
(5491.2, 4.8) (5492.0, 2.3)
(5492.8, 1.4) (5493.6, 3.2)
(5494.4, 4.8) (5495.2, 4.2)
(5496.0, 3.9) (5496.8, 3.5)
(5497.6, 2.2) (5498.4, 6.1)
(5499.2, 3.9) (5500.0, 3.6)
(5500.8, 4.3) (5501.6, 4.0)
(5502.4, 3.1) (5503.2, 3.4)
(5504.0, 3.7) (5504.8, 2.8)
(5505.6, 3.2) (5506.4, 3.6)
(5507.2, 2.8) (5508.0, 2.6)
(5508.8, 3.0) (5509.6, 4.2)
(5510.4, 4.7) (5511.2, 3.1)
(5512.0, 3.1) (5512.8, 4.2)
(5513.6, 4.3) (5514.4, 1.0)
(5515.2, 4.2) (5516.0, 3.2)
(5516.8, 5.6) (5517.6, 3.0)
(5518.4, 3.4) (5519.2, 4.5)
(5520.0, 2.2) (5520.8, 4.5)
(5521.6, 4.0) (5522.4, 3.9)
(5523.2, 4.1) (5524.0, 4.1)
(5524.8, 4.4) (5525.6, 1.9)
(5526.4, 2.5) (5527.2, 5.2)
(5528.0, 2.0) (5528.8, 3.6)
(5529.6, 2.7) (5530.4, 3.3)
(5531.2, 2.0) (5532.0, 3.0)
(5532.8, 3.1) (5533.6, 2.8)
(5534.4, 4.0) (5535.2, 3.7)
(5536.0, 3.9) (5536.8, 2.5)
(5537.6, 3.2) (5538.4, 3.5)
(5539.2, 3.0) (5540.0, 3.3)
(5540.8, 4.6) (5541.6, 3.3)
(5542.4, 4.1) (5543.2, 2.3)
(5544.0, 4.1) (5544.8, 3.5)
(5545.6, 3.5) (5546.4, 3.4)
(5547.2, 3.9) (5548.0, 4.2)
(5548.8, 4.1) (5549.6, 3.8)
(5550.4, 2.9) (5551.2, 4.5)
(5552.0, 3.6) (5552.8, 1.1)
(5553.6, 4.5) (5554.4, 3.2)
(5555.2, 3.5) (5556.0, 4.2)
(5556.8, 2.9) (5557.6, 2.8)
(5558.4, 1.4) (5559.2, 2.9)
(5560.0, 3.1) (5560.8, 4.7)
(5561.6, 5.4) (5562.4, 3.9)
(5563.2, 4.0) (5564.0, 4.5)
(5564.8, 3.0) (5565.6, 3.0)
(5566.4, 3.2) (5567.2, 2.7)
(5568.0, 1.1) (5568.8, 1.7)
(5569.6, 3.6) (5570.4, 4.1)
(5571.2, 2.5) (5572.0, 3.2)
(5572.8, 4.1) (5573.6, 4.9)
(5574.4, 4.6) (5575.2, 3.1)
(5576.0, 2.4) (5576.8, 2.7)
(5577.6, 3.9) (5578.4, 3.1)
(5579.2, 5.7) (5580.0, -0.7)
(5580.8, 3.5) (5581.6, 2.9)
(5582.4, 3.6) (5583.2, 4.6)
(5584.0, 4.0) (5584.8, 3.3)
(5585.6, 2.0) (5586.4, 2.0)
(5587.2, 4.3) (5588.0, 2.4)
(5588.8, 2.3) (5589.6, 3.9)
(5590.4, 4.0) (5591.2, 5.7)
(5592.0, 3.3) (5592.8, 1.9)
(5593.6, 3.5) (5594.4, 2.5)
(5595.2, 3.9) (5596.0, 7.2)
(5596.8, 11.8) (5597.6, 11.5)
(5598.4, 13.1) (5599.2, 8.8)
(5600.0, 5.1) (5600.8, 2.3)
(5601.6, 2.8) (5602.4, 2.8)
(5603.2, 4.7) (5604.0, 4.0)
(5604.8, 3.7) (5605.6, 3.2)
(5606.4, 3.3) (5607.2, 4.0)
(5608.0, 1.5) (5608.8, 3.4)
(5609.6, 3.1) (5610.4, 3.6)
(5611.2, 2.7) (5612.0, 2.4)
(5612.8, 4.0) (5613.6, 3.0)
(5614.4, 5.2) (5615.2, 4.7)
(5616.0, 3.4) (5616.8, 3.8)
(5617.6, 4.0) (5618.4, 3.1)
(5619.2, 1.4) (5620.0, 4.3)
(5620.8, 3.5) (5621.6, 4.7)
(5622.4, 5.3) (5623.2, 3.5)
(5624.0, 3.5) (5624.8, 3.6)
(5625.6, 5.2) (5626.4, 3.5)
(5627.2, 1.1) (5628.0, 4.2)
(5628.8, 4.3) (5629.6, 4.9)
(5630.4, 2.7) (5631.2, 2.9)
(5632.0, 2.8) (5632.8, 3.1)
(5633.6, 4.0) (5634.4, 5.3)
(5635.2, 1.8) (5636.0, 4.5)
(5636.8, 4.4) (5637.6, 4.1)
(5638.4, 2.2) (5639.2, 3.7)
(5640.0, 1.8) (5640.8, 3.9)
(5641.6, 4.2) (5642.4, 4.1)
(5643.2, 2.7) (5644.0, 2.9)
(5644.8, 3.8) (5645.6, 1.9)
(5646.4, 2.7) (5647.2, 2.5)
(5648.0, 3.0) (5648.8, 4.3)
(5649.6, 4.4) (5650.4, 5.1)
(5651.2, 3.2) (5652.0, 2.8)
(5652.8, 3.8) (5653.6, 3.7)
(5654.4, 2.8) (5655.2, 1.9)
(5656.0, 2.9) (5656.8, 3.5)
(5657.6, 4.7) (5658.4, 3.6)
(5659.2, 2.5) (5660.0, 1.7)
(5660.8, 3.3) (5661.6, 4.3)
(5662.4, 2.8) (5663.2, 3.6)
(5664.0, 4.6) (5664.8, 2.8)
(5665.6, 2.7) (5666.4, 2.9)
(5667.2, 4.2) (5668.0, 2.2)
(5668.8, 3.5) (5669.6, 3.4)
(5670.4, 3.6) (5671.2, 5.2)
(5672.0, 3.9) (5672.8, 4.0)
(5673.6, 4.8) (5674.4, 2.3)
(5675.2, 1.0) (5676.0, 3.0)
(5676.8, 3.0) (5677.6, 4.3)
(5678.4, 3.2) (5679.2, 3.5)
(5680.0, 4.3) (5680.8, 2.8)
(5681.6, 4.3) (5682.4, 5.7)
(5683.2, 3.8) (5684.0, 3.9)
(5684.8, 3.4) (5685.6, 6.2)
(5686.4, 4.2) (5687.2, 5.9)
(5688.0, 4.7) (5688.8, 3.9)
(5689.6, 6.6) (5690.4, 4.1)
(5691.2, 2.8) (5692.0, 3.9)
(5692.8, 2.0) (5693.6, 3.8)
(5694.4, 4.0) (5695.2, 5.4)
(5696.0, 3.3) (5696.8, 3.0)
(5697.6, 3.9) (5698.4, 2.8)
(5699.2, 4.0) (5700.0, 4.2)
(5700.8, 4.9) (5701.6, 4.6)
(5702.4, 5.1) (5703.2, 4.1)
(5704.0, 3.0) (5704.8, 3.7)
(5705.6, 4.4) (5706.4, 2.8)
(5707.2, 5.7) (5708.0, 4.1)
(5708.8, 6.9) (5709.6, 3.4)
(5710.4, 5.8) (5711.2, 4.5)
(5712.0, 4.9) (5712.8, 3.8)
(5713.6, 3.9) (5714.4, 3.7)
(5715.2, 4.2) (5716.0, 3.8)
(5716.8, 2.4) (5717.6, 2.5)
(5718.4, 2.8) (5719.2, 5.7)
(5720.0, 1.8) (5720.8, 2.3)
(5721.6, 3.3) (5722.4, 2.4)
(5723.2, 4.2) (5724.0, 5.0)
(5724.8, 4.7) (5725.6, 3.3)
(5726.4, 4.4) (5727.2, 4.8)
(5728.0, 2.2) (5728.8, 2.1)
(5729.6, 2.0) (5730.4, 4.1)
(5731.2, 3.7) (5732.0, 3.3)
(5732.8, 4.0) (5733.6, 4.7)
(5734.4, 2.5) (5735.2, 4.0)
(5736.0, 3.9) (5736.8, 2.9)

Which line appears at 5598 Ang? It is H-beta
